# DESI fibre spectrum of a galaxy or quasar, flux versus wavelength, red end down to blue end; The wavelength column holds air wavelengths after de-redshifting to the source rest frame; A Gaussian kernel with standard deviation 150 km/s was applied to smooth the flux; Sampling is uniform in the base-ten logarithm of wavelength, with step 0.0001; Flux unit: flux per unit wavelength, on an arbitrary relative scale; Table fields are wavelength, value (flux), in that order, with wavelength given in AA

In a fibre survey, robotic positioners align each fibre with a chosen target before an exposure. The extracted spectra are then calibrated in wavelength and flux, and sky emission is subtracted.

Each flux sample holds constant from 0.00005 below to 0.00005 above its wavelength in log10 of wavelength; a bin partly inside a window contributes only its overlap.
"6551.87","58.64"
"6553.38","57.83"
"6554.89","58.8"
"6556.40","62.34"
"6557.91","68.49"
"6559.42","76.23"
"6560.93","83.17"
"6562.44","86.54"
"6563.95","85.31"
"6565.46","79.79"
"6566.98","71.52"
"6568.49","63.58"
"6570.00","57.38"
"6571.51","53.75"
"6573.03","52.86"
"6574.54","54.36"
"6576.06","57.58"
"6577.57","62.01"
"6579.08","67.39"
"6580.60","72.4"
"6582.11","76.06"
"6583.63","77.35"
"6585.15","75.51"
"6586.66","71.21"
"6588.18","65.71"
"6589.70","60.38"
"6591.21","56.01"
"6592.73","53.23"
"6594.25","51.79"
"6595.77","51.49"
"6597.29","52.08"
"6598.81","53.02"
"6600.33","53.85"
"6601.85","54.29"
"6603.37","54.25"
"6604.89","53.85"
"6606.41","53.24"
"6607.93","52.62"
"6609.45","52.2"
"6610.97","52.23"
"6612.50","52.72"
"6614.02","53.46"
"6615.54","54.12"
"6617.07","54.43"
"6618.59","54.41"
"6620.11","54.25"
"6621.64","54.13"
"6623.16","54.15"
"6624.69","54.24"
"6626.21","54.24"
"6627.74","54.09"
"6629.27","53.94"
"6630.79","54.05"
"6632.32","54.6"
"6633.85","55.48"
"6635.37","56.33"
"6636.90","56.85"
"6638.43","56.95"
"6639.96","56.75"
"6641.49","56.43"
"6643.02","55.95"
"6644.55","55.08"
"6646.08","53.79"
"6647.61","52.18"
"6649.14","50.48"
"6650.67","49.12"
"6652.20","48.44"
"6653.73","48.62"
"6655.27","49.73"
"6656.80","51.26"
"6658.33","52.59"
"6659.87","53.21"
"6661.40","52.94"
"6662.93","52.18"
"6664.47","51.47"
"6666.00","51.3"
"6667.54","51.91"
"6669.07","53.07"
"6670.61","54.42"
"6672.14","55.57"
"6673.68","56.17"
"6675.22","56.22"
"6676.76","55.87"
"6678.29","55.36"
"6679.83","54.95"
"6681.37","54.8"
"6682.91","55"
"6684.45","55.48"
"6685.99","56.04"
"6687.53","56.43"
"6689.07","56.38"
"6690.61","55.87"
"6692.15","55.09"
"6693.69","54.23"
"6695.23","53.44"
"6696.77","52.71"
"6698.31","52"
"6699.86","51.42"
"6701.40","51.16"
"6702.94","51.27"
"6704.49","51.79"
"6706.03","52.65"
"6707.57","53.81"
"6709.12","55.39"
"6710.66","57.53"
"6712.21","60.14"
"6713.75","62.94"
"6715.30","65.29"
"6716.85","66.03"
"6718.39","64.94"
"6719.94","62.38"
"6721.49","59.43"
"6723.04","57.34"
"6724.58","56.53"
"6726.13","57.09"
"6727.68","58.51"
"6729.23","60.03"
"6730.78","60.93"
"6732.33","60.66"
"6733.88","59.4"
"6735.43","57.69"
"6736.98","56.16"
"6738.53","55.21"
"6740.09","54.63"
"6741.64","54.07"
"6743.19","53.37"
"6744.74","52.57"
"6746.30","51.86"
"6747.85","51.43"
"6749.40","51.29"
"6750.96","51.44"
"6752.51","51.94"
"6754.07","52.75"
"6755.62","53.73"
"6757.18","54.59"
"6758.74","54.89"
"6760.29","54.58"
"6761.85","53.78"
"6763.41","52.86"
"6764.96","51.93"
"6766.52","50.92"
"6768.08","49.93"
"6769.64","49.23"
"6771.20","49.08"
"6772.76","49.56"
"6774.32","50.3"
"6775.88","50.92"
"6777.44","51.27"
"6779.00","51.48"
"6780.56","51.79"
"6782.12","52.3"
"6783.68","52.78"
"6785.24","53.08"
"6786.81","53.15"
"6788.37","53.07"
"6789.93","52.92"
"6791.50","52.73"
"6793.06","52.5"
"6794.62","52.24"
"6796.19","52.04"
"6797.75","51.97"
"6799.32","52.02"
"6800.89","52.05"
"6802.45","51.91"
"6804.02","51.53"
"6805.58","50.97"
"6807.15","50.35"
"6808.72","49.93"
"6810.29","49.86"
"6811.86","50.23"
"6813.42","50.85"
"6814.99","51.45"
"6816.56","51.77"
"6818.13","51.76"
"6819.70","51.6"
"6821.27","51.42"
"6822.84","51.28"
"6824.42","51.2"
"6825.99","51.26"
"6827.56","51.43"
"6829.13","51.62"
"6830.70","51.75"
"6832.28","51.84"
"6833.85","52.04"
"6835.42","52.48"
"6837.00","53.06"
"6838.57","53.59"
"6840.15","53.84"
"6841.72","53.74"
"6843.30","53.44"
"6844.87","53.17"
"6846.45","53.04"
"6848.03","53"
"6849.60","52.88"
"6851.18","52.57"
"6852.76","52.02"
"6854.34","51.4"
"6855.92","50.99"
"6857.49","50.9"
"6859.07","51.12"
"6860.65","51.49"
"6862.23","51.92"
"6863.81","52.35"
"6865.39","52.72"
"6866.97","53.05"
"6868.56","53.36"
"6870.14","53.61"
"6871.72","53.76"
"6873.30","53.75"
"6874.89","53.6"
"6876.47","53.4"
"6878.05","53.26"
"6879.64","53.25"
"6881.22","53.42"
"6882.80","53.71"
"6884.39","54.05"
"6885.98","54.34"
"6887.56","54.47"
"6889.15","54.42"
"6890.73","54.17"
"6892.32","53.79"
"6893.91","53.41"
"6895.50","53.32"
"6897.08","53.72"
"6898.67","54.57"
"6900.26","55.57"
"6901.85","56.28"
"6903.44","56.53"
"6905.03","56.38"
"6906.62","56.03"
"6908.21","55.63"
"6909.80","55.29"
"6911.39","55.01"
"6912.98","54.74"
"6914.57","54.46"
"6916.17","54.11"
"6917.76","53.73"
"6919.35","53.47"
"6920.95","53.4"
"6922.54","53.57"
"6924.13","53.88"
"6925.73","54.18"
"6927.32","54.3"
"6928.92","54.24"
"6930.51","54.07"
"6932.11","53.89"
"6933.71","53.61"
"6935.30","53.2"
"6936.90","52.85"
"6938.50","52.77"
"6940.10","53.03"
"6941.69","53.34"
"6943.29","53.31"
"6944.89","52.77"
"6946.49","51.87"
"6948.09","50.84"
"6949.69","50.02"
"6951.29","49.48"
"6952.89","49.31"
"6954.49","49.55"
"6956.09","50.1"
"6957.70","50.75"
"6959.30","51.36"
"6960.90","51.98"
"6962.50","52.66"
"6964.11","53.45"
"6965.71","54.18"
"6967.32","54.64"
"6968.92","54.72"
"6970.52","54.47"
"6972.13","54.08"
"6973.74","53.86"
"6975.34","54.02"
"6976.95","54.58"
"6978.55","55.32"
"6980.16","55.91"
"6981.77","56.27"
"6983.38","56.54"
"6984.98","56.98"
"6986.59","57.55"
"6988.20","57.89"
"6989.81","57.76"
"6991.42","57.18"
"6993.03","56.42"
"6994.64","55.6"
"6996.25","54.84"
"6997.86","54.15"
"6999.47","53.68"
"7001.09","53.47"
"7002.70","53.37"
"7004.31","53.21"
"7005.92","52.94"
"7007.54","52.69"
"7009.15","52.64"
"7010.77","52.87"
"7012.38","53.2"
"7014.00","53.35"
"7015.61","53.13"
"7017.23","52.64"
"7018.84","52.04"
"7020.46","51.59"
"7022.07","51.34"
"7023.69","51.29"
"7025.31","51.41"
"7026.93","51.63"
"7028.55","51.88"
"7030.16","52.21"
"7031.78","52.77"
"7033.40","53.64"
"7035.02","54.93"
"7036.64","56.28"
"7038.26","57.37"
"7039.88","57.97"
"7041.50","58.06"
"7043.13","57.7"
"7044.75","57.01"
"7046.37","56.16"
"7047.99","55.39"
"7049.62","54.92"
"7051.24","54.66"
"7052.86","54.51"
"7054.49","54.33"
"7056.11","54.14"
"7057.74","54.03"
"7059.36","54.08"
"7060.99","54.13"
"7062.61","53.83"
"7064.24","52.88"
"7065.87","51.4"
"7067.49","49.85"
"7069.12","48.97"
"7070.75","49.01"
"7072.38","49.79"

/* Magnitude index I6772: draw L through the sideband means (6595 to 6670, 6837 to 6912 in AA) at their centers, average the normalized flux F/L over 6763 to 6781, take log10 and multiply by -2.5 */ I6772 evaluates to 0.06 mag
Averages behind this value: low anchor 53.3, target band 50.7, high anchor 53.6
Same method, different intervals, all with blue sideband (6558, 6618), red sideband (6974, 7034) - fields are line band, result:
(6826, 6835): 0.109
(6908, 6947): 0.033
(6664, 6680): 0.114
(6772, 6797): 0.120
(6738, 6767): 0.110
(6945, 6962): 0.088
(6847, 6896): 0.069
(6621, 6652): 0.124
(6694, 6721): 0.052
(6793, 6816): 0.128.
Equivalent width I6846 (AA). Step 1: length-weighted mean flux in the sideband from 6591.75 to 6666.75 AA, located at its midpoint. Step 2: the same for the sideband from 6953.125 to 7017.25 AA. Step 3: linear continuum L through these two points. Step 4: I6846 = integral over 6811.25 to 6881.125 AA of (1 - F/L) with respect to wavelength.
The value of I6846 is 1.9 AA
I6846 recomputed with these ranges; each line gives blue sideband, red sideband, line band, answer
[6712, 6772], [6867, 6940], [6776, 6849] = 4.11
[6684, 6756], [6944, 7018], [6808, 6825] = 1.27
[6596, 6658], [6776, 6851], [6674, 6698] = -0.95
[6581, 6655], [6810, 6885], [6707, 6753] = -2.73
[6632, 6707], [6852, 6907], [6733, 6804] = 1.28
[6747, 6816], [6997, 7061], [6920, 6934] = -0.23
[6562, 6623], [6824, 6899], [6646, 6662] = 2.04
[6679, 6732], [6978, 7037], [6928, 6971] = 1.67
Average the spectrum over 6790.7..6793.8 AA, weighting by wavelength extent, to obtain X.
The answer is 52.6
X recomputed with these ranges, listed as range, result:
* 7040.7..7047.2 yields 57.2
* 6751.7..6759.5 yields 53.5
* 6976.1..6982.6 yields 55.5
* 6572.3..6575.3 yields 53.6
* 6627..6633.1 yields 54.1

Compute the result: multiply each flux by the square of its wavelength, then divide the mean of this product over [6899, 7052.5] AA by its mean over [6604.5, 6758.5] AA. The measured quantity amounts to 1.07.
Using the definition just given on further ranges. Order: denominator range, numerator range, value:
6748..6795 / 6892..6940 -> 1.09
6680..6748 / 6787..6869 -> 0.95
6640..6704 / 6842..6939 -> 1.07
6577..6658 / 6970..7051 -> 1.09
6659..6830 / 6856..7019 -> 1.06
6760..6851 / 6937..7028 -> 1.08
